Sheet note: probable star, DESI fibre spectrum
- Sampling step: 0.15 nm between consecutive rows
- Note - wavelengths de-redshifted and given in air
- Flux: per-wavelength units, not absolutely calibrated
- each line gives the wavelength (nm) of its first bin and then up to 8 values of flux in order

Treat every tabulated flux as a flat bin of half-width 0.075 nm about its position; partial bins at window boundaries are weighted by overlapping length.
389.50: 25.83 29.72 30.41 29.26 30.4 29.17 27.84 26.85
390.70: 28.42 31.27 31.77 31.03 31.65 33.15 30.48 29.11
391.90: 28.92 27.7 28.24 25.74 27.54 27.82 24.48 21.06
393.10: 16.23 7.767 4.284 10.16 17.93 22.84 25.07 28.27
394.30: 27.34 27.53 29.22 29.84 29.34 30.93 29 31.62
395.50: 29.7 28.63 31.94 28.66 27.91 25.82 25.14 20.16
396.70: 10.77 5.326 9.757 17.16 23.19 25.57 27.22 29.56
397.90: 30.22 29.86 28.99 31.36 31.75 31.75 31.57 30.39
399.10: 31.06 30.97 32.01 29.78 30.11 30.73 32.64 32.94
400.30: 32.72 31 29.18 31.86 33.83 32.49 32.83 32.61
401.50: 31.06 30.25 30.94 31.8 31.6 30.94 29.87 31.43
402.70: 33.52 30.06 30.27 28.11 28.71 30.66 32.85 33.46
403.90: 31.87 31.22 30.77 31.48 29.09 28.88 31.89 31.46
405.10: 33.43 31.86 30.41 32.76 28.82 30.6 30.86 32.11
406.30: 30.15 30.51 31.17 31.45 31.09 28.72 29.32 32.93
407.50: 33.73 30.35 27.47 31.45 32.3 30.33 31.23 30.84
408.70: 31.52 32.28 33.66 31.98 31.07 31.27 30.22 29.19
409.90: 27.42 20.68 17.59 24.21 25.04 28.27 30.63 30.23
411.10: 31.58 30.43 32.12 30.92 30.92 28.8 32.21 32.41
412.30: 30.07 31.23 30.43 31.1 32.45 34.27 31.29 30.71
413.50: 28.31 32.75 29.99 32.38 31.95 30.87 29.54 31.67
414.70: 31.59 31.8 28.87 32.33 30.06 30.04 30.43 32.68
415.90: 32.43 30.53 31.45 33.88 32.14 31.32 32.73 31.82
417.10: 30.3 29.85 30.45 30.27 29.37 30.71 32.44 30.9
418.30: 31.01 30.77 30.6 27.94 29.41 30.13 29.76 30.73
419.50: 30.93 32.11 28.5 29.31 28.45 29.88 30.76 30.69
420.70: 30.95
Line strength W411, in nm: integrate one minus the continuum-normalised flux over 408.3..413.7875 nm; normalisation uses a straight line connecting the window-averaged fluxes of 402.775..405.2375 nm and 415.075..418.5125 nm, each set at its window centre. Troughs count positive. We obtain 0.19 nm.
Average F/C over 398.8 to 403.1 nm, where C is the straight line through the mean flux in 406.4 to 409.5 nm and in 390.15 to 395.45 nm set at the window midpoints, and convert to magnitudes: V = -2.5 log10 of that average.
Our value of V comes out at -0.09 mag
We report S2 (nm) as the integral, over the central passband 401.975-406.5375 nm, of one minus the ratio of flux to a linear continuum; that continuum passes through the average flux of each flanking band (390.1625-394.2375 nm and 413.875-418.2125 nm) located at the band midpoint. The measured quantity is -0.463 nm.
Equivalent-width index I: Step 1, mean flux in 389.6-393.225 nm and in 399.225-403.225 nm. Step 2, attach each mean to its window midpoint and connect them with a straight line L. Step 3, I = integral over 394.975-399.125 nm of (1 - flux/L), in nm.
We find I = 0.51 nm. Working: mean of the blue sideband 28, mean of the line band 26.2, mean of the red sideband 31.3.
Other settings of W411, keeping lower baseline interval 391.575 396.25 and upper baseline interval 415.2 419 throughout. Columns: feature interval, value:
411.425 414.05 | -0.12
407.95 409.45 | -0.14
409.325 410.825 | 0.14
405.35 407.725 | -0.22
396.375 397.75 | 0.39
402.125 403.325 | -0.13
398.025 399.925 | -0.31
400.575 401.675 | -0.20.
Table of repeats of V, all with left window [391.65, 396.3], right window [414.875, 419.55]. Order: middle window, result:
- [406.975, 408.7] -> -0.08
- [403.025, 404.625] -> -0.12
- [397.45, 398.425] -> -0.12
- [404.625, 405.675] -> -0.13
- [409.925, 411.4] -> 0.09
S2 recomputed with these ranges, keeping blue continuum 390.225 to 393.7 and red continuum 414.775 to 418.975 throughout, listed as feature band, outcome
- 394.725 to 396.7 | -0.13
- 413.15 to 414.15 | -0.03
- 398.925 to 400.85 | -0.31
